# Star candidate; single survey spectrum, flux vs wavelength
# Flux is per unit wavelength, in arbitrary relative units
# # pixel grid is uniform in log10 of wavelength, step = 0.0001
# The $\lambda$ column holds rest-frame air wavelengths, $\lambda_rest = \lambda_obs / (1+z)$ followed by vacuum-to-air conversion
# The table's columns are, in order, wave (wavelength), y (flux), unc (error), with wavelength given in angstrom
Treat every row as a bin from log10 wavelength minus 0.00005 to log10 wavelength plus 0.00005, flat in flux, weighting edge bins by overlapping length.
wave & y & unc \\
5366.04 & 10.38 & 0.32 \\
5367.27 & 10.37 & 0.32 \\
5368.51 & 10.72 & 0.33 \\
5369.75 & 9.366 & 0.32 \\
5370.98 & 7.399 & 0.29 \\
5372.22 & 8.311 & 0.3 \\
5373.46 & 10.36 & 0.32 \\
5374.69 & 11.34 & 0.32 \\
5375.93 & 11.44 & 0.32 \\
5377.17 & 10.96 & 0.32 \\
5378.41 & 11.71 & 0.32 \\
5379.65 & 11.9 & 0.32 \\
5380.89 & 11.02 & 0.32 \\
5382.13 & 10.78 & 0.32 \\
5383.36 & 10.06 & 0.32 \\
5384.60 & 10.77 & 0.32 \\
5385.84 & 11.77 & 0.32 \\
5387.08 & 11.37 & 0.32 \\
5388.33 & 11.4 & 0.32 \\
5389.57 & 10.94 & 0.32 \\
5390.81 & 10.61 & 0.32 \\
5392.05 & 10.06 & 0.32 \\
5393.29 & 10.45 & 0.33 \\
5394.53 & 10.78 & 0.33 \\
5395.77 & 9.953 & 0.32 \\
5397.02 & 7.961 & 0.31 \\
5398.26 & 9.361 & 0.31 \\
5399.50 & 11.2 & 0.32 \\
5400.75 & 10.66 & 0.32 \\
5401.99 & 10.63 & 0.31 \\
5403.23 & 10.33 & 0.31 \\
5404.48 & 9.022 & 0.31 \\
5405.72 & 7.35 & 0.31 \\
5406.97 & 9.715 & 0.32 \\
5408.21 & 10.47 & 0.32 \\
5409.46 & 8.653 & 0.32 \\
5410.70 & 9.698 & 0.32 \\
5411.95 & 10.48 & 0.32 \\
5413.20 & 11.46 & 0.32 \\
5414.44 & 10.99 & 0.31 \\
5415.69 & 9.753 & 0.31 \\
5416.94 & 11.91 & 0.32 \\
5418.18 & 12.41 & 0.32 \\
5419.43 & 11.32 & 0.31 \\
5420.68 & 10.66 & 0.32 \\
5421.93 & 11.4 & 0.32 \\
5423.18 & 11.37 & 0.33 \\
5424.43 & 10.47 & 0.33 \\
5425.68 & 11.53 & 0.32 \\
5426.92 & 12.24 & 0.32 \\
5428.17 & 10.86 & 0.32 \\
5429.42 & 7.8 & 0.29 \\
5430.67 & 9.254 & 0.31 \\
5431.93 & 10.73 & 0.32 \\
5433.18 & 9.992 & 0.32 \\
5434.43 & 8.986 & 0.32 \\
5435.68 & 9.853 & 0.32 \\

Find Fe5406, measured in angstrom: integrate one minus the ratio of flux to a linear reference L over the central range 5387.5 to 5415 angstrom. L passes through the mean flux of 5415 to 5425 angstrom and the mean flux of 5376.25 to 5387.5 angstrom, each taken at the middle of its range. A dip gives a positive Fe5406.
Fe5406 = 2.6 angstrom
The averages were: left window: 11.2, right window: 11.2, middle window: 10.1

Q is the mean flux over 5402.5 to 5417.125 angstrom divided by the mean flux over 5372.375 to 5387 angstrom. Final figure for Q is 0.90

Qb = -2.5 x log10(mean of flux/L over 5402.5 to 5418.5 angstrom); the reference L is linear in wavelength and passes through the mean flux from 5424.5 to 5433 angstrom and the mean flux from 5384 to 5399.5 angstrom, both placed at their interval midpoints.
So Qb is 0.03 mag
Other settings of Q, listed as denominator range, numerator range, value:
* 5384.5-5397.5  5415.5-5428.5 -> 1.07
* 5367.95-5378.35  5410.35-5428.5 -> 1.10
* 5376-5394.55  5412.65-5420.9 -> 1.02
